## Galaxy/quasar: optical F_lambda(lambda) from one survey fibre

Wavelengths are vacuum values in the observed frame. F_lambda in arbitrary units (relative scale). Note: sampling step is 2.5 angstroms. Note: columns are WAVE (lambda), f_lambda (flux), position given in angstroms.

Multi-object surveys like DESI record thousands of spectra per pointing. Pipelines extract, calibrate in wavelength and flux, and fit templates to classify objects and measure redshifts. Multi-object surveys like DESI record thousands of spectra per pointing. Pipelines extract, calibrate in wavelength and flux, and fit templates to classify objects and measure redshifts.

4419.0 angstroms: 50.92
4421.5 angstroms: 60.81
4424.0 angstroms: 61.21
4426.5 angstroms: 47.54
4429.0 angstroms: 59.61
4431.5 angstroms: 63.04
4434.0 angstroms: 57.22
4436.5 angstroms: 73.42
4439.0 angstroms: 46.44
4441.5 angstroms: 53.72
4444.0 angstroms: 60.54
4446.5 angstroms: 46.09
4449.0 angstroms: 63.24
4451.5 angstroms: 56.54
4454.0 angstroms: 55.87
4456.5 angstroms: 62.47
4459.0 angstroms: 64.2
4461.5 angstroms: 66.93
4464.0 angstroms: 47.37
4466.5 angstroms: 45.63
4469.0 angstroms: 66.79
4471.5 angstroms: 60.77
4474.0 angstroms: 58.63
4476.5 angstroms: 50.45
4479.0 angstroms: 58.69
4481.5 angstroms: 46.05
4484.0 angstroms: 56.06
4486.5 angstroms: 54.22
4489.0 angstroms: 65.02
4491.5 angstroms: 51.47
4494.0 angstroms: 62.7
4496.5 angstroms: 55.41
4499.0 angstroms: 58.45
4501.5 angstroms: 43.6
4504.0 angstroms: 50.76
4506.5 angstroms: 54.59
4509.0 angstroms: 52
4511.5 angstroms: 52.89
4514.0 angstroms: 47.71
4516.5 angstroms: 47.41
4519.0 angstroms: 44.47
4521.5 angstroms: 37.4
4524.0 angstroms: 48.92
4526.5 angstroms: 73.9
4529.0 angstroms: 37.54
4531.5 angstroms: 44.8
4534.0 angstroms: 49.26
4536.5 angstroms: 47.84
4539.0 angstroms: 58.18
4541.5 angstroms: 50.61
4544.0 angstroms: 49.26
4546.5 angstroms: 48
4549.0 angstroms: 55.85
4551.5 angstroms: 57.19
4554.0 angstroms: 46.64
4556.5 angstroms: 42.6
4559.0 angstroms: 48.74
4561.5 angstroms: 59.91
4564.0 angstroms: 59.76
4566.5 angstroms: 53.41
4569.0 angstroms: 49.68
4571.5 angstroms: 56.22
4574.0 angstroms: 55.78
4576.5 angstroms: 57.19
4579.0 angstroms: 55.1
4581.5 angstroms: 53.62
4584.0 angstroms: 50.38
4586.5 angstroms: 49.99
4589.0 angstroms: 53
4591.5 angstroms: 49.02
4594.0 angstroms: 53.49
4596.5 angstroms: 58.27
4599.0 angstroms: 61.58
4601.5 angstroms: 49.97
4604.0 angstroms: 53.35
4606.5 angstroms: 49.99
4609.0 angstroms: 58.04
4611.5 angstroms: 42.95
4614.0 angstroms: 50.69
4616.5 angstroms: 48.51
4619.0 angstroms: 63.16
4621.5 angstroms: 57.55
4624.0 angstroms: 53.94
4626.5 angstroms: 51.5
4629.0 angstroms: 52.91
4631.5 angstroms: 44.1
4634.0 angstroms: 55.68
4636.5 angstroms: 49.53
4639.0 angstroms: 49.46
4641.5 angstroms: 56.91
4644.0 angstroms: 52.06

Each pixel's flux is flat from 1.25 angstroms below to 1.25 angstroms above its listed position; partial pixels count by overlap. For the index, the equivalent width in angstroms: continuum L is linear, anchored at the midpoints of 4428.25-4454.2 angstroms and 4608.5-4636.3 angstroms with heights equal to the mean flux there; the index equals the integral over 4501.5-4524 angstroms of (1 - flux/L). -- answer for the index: 3.0 angstroms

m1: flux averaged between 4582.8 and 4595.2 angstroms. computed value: 51.2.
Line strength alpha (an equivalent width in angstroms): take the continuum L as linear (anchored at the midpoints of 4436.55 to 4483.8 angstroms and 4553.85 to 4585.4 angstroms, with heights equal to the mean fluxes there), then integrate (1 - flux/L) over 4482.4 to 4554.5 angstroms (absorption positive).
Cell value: 3.9 angstroms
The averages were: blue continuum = 56.6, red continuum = 53.2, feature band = 51.8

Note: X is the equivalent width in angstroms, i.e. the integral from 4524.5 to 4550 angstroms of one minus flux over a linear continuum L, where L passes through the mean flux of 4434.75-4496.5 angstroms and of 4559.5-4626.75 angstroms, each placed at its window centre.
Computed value 1.8 angstroms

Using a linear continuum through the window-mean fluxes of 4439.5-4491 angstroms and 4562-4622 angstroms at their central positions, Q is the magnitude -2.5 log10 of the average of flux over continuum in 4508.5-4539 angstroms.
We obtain 0.13 mag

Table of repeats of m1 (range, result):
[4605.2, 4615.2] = 50.4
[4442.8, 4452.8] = 56.6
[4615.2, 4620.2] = 55.7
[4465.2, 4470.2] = 56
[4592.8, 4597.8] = 56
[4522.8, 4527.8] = 61.3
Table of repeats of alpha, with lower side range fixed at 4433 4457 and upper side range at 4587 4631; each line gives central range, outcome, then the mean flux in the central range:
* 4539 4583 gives 1.1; 53.1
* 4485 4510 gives 0.5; 54.9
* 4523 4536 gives 1.1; 50.7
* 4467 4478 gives -0.3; 58.2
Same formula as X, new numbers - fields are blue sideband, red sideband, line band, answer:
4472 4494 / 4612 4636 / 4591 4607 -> -0.25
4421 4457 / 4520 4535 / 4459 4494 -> -1.77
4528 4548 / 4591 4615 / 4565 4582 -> -1.23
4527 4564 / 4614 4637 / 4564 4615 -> -1.36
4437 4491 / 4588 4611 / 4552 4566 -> 0.68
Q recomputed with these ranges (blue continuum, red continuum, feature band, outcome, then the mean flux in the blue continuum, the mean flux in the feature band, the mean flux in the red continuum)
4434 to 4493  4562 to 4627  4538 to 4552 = 0.043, 57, 52.9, 53.8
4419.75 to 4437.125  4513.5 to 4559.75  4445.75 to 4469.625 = -0.012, 59.7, 57.5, 49.3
